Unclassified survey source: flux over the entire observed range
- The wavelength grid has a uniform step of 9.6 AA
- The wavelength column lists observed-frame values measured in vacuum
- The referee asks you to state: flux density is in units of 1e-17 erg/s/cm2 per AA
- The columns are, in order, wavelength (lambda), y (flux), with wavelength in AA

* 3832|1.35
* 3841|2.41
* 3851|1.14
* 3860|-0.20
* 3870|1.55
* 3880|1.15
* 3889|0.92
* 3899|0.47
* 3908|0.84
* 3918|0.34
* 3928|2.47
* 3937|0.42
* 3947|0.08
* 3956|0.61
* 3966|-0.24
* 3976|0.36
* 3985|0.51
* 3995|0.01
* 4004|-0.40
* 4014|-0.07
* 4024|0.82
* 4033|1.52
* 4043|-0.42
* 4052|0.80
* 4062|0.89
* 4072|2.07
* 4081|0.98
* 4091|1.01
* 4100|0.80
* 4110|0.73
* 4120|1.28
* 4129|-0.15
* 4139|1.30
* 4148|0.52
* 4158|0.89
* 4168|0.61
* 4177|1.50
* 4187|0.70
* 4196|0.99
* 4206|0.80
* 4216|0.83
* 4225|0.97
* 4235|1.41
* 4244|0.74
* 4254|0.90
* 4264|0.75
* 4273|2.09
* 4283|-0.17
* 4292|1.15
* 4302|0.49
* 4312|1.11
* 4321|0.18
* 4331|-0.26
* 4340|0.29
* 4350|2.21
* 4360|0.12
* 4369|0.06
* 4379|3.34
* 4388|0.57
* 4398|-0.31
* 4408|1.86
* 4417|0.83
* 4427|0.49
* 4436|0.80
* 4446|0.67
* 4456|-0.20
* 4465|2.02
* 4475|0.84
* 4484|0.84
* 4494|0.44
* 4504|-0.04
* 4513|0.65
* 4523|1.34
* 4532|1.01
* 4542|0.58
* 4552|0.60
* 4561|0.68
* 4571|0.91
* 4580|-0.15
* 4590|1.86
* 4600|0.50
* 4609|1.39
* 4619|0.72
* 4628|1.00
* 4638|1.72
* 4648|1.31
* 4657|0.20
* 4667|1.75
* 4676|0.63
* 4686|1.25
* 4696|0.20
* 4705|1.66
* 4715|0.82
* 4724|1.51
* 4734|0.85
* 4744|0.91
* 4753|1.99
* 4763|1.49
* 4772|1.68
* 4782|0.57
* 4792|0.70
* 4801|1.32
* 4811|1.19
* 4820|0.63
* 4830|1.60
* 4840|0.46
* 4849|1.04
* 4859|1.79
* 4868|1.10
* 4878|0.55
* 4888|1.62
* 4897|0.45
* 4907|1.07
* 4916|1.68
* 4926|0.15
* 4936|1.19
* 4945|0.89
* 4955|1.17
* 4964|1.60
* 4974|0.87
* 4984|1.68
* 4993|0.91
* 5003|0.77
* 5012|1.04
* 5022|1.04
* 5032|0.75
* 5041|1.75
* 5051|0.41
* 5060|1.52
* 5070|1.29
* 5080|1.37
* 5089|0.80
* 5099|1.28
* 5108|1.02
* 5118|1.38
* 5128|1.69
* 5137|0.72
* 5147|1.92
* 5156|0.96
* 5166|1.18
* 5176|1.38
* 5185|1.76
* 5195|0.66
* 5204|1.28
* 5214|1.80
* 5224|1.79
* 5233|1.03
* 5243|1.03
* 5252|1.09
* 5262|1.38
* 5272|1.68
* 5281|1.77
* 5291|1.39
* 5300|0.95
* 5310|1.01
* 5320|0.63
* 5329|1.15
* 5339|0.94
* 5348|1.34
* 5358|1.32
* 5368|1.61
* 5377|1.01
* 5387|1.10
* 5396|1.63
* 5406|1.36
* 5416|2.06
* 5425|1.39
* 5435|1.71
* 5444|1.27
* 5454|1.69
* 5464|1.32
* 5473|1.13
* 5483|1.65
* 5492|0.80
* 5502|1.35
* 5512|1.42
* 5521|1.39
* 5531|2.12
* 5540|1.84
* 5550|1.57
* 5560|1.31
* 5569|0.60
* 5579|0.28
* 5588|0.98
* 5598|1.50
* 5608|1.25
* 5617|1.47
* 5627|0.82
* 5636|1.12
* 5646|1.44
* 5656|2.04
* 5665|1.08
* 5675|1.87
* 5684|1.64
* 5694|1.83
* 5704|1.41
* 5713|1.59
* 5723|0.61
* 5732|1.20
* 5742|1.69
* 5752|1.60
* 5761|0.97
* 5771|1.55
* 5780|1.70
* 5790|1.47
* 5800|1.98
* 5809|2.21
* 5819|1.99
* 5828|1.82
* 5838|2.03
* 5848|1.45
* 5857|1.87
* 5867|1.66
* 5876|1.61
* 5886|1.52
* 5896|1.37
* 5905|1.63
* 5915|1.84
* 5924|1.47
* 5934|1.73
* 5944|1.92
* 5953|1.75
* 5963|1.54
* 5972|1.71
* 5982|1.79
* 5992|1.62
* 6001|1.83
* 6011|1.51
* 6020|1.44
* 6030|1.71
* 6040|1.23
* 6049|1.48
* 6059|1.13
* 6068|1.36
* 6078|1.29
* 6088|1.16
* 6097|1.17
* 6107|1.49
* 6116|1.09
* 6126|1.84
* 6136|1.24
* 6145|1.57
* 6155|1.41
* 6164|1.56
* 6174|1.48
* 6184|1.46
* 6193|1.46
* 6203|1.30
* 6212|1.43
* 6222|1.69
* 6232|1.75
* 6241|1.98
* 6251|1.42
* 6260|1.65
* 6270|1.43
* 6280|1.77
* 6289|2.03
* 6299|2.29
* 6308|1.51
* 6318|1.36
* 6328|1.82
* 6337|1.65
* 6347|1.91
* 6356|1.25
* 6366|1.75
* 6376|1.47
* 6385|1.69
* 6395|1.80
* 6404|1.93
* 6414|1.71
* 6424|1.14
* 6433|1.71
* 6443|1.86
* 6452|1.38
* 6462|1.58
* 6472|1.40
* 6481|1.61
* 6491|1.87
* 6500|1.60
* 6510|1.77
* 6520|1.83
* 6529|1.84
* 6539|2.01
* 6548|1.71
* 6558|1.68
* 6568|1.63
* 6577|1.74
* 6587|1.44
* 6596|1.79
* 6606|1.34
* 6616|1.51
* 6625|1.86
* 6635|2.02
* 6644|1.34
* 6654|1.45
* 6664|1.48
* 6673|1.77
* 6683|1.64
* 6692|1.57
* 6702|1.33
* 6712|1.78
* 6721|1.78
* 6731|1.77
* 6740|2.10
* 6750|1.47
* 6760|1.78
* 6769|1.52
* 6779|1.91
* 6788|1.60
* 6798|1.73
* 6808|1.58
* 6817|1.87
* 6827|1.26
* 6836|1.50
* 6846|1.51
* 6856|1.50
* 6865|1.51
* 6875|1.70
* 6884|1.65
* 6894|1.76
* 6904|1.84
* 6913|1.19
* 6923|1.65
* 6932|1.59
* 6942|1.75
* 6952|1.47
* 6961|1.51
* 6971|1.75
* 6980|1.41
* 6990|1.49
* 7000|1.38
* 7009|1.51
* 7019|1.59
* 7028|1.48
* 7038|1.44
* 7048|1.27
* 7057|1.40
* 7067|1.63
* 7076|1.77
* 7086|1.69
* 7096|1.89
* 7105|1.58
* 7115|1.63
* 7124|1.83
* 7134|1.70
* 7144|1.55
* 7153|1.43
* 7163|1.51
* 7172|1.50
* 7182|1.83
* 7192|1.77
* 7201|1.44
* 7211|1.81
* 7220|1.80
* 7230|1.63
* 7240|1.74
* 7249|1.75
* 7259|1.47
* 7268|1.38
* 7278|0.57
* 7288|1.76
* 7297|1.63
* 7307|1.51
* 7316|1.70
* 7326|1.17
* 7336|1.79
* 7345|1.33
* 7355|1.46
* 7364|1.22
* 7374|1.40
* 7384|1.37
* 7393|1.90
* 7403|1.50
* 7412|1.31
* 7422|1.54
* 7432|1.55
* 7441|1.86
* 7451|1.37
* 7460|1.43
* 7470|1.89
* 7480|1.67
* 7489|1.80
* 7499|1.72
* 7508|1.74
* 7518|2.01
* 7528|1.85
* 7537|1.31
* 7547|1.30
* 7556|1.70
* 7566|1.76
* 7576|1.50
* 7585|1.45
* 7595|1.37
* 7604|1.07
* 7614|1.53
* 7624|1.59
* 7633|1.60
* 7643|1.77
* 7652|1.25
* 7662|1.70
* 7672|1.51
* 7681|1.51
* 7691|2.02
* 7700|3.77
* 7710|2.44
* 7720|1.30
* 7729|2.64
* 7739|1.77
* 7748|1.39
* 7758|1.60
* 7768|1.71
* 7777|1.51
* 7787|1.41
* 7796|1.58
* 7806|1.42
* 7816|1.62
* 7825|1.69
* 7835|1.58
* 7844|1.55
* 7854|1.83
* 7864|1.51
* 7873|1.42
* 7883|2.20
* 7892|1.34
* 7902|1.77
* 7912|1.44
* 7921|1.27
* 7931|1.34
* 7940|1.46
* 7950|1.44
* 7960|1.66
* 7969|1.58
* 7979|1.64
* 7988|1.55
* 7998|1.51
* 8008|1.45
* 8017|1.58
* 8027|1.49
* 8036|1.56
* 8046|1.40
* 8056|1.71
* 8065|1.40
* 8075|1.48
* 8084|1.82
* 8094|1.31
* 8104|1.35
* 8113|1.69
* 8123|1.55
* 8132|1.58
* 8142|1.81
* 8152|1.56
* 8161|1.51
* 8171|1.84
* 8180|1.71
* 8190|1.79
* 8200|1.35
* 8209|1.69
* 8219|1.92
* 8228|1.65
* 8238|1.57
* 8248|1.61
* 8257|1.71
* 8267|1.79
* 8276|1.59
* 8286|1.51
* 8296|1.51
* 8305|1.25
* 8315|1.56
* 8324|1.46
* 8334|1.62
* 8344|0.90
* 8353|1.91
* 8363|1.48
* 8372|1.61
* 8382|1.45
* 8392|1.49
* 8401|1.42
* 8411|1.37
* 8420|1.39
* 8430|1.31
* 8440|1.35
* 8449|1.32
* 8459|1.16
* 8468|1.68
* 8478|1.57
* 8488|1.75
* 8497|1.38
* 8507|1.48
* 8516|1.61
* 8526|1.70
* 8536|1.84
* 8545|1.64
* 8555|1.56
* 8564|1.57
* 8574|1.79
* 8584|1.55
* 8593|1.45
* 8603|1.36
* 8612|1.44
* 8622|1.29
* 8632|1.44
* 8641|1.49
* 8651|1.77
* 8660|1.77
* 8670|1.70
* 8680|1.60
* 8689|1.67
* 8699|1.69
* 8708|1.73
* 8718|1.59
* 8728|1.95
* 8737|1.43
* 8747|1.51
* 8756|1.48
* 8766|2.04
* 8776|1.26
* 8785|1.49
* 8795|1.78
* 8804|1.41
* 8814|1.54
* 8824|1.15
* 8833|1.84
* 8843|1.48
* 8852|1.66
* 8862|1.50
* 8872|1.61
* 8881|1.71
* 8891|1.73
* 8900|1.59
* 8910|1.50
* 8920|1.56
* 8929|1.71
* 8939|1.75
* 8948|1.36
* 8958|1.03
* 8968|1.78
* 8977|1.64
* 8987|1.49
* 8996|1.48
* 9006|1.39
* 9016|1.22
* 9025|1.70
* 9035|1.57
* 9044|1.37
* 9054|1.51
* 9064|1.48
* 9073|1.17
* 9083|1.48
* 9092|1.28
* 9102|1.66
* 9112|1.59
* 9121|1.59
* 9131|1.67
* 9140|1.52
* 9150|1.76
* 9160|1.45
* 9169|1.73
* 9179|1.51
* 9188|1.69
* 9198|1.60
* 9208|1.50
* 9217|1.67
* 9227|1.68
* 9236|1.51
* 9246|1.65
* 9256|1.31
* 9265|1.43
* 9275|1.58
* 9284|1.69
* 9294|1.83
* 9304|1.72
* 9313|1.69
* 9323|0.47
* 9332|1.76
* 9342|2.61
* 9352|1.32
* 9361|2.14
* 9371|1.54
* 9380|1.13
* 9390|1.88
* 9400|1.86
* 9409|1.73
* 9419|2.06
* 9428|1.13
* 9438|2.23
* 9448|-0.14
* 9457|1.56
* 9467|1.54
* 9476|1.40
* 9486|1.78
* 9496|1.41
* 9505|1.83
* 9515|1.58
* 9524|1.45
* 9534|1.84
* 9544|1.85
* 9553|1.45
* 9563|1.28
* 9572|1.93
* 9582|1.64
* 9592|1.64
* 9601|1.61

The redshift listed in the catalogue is 0.174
